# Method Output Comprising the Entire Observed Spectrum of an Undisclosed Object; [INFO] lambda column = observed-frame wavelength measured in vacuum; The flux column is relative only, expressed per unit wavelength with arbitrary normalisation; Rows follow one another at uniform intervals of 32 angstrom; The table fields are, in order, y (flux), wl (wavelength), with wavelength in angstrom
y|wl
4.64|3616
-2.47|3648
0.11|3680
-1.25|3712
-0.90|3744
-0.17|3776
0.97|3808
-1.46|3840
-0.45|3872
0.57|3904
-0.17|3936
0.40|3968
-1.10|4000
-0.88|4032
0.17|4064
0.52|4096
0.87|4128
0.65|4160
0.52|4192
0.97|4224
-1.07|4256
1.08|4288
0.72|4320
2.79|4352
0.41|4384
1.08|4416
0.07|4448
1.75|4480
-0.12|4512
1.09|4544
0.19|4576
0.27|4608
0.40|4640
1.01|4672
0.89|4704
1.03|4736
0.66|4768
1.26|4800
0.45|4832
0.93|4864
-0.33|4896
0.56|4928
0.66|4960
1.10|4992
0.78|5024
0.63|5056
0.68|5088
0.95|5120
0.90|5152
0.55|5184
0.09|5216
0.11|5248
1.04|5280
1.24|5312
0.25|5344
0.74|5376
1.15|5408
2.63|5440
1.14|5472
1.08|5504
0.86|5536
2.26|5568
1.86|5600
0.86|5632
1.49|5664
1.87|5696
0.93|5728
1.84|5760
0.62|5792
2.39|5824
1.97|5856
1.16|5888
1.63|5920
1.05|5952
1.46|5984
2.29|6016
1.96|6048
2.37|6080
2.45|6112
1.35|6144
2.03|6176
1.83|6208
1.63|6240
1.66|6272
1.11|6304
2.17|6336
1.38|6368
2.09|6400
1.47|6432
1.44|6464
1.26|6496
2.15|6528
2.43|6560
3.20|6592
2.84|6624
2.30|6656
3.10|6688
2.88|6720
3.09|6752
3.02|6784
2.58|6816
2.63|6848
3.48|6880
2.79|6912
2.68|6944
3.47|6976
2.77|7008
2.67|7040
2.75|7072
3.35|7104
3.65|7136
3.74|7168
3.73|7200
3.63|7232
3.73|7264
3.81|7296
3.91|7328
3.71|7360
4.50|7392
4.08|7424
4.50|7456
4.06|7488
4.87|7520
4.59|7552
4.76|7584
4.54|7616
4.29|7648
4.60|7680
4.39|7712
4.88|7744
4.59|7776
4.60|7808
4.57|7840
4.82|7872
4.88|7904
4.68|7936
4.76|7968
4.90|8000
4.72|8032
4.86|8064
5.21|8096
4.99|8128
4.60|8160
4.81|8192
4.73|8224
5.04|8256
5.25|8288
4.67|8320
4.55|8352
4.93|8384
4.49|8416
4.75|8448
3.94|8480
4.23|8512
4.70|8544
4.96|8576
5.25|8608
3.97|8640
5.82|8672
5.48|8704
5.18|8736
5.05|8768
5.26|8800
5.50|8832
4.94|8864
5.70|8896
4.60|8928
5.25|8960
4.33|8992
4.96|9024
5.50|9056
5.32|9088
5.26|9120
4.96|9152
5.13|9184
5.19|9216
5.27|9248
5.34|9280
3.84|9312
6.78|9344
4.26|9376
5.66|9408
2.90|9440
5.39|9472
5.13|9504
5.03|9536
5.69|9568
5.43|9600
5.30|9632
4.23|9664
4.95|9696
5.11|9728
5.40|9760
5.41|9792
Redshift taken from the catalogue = 0.640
